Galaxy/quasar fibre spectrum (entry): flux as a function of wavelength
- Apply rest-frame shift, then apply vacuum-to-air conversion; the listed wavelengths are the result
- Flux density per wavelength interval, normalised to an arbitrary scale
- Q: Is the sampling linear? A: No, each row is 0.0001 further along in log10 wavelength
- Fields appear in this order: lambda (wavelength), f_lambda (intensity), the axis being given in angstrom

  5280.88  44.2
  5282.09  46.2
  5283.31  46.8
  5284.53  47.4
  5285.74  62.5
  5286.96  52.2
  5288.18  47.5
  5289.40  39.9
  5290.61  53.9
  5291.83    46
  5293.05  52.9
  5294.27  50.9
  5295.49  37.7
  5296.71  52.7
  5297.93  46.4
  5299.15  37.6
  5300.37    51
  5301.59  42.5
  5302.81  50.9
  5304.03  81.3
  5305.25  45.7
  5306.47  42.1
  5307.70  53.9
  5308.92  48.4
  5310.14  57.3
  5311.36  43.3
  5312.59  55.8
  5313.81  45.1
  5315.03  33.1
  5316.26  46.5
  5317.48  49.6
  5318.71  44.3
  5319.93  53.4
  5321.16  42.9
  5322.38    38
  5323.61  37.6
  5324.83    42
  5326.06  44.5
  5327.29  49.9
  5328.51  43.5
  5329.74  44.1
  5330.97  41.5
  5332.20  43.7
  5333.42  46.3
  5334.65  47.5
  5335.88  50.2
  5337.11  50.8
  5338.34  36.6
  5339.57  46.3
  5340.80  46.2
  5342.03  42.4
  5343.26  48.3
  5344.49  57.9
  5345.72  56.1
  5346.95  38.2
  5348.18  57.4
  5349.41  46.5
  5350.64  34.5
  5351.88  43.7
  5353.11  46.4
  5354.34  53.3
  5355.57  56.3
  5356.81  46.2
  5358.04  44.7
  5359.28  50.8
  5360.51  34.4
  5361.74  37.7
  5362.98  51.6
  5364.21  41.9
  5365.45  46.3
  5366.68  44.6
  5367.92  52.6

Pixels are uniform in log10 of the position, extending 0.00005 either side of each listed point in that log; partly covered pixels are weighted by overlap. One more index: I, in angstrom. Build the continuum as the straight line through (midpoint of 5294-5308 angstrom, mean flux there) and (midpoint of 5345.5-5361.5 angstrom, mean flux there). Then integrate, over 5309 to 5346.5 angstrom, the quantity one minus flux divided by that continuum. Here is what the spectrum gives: 1.27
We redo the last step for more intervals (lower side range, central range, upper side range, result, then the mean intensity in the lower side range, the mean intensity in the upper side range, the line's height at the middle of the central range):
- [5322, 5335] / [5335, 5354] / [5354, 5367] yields -0.9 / 43.5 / 46.1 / 44.8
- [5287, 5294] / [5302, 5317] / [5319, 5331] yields -1.4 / 48.5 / 43.9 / 46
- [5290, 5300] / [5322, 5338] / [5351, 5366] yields 0.7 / 47.4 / 45.9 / 46.5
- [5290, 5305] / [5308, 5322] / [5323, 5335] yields -0.1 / 50.2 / 44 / 46.8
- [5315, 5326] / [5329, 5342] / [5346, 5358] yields 0.0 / 43.6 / 47.1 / 45.3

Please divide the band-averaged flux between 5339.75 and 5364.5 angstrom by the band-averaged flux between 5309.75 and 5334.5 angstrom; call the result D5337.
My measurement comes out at 1.0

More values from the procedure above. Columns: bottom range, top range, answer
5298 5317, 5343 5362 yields 0.96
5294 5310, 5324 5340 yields 0.91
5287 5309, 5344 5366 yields 0.95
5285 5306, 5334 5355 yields 0.94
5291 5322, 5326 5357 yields 0.97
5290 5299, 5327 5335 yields 0.94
